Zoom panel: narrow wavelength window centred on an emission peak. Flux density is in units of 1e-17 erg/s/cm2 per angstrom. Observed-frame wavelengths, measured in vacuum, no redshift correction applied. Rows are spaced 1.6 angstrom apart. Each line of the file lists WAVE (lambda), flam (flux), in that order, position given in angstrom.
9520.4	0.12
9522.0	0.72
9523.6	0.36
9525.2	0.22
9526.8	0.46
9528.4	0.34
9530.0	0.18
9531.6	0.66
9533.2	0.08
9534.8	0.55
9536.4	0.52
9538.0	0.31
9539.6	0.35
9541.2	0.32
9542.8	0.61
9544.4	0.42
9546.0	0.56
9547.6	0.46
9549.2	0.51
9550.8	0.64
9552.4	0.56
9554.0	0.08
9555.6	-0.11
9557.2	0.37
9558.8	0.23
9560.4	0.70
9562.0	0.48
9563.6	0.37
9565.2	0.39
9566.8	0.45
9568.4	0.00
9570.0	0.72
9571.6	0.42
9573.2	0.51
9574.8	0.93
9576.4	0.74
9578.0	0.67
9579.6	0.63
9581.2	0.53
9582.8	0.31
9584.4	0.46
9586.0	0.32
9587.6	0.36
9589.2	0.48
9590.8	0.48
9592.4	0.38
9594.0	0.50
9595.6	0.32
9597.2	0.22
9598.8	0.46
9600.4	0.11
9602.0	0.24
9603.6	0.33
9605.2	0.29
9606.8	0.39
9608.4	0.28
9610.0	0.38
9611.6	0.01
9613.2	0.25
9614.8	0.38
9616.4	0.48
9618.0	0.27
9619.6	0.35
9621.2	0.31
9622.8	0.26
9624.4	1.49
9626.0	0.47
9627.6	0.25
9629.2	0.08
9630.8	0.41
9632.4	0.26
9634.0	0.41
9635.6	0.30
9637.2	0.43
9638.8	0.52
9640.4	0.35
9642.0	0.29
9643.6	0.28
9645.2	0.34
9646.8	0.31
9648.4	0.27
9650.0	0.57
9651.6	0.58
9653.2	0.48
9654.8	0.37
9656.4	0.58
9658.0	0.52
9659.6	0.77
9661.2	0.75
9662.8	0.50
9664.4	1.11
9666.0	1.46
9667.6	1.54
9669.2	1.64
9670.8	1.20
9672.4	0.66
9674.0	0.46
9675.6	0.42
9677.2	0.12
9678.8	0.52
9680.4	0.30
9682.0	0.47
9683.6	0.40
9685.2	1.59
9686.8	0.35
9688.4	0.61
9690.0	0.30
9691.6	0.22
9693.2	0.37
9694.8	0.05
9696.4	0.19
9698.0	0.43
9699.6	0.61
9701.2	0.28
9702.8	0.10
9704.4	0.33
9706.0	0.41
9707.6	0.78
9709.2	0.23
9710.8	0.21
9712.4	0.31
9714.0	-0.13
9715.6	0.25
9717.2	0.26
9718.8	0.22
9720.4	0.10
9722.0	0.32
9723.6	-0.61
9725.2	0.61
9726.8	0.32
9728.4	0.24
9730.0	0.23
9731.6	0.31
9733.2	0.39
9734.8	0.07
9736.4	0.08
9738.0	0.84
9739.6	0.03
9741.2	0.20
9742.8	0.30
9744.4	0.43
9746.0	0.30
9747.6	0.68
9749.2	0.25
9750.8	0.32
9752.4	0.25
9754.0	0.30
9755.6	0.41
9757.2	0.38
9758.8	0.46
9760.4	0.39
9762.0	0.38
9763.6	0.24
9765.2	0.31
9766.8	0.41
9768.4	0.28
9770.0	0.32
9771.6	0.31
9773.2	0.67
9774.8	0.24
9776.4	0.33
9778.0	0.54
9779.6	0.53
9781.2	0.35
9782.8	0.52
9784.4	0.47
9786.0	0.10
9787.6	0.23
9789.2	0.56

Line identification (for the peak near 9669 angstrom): [O III] 5007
